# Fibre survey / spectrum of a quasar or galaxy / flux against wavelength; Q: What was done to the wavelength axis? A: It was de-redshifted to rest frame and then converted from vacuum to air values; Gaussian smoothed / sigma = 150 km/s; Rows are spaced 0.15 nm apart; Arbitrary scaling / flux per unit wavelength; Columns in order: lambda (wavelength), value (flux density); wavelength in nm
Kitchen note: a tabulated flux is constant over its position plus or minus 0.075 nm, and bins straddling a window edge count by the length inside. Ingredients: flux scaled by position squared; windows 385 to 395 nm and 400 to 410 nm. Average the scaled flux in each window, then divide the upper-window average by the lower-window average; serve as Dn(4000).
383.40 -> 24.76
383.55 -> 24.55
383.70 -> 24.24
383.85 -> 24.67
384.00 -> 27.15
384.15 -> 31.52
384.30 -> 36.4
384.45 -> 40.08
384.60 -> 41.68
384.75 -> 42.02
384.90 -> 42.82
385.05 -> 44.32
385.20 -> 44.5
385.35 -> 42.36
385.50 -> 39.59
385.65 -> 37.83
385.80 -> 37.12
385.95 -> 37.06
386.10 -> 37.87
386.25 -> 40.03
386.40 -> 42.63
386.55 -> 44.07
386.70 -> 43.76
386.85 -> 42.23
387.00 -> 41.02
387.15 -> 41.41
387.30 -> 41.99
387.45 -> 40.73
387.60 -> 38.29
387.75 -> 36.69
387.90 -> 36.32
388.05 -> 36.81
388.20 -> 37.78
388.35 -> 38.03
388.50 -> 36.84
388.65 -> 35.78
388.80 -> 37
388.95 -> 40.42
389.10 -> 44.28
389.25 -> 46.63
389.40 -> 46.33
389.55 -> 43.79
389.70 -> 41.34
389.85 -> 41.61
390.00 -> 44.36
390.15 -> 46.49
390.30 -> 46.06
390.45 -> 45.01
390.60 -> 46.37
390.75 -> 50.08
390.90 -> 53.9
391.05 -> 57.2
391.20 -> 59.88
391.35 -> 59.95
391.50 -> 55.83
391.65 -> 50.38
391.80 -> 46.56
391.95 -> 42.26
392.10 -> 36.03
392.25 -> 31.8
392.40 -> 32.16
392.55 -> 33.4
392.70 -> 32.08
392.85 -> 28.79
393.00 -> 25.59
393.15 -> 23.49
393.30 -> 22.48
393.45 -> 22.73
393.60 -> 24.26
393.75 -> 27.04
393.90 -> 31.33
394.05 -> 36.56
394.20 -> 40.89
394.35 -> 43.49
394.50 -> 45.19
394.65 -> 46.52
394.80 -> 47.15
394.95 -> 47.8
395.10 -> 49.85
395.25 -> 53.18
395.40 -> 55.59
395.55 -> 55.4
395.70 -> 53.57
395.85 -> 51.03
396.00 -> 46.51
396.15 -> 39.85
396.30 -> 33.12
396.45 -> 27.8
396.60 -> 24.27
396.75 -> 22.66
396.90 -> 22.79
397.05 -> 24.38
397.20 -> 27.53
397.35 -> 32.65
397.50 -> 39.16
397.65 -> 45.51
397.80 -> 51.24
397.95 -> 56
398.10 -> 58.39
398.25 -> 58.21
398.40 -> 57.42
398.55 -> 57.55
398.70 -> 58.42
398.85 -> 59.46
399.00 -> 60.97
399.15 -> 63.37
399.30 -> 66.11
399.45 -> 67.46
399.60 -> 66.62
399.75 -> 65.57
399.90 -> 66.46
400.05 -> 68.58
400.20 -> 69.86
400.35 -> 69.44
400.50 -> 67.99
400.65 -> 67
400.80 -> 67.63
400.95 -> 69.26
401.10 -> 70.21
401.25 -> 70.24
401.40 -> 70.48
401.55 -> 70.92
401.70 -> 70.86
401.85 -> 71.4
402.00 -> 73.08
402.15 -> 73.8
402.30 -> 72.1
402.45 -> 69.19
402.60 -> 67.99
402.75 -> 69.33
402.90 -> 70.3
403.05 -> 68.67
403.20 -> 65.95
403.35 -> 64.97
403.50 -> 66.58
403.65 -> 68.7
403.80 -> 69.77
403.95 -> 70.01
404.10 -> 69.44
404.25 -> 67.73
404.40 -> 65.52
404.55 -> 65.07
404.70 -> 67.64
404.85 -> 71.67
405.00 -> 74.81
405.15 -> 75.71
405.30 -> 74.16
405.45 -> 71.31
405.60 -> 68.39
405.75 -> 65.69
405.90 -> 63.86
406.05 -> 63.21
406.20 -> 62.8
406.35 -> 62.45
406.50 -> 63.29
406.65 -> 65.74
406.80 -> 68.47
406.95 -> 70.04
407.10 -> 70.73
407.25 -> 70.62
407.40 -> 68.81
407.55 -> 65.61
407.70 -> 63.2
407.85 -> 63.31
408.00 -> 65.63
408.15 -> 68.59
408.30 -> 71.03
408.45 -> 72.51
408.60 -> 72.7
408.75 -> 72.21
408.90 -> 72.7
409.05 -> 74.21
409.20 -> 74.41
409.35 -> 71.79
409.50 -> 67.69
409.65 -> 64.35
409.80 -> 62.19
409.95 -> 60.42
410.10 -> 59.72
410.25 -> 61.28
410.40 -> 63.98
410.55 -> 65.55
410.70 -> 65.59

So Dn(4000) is 1.83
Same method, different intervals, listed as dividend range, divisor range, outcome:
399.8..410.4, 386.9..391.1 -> 1.74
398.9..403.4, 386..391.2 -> 1.71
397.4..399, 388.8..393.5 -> 1.34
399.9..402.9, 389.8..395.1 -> 1.79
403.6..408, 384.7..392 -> 1.70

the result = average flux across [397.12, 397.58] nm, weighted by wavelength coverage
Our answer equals 33.2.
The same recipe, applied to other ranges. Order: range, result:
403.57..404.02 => 69.5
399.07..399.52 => 65.6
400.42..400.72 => 67.5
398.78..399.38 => 62.5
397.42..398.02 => 47.8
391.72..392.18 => 41.6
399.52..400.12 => 66.8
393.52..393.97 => 27.4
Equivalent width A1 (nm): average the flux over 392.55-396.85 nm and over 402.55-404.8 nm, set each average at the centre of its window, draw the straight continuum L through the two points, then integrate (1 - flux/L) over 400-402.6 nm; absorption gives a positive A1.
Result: -0.45 nm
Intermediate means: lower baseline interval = 37.6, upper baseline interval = 67.9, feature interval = 70.1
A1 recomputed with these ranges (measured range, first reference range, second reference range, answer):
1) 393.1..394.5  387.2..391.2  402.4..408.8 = 0.53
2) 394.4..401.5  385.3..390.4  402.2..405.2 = 0.73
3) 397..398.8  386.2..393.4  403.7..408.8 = 0.23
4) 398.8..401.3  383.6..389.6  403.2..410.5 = -0.38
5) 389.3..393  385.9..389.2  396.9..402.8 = 0.12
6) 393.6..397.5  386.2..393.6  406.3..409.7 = 0.81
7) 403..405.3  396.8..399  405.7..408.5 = -0.34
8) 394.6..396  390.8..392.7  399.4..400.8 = 0.11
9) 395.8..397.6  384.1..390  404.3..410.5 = 0.70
